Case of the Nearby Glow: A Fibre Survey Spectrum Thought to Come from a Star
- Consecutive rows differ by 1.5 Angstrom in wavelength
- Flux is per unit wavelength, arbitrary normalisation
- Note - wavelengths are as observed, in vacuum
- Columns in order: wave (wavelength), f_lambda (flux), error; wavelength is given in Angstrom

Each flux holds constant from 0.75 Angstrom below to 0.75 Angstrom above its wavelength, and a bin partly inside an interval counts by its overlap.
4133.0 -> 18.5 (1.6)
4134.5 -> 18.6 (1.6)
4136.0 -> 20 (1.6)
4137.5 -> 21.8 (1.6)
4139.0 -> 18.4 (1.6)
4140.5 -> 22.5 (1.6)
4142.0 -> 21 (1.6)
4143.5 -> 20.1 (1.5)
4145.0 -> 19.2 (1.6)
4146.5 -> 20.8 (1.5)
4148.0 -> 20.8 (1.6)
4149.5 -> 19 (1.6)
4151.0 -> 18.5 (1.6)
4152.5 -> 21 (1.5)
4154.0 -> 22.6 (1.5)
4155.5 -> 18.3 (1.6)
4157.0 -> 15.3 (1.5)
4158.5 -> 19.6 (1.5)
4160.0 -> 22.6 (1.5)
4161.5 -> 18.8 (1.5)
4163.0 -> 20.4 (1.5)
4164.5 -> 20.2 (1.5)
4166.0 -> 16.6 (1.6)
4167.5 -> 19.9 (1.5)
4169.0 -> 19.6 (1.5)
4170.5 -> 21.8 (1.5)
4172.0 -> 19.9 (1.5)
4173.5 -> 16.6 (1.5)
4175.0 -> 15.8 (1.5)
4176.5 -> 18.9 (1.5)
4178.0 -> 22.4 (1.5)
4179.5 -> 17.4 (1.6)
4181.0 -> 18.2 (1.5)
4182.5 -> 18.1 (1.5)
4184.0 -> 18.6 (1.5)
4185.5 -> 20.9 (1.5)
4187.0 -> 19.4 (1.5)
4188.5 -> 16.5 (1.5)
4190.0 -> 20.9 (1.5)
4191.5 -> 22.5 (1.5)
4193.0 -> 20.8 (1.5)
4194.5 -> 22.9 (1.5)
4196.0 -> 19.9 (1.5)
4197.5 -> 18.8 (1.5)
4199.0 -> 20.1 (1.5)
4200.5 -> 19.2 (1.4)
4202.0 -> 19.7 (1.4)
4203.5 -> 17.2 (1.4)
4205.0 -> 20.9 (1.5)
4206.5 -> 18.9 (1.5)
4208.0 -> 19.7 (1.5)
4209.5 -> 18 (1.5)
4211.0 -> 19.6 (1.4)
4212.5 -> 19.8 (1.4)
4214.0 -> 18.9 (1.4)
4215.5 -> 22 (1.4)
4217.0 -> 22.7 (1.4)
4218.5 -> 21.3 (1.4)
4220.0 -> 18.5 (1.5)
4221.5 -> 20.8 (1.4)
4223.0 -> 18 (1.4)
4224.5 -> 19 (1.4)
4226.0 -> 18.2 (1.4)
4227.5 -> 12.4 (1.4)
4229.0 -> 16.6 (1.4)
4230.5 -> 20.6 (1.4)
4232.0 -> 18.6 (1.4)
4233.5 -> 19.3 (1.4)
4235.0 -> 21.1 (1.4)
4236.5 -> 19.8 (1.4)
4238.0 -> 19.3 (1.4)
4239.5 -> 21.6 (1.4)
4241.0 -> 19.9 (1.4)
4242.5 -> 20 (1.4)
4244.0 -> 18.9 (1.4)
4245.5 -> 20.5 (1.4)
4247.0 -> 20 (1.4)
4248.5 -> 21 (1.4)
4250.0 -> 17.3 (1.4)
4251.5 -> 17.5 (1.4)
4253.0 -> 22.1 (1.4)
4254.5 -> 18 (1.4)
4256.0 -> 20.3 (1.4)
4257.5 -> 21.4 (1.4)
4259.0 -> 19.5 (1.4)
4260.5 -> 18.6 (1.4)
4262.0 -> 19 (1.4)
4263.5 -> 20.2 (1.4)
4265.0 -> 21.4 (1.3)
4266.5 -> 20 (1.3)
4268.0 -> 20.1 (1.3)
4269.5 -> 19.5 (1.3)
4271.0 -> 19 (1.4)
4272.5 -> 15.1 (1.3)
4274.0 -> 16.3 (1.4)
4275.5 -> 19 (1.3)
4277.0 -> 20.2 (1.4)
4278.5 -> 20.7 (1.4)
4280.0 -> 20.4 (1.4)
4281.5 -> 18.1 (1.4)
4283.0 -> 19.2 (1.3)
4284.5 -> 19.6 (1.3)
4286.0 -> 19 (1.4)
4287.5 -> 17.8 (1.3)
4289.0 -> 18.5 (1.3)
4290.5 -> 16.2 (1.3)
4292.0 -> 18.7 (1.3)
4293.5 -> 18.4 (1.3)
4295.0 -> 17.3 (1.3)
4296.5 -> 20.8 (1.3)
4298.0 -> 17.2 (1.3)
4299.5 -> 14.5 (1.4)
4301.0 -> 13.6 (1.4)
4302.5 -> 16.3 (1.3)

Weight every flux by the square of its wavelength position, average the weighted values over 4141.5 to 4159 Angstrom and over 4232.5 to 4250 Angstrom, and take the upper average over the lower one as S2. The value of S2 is 1.06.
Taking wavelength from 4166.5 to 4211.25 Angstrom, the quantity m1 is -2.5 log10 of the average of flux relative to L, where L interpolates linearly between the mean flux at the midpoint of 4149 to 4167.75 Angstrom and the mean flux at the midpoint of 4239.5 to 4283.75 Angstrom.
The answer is 0.00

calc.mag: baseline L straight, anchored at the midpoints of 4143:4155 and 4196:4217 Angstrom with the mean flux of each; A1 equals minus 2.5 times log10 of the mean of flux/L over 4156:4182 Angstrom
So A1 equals 0.05 mag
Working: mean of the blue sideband 20.2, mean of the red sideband 19.6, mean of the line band 19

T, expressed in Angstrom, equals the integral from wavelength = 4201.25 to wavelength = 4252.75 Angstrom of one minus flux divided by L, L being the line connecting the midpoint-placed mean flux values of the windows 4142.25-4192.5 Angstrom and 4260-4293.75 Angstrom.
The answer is -0.55 Angstrom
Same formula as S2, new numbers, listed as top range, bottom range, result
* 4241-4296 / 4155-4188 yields 1.05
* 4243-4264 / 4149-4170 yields 1.05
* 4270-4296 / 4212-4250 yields 0.97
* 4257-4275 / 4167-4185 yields 1.05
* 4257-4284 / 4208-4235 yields 1.03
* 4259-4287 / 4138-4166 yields 1.02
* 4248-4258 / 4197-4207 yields 1.04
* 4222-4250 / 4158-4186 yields 1.02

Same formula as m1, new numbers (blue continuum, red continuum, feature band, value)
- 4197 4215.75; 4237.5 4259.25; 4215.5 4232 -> 0.035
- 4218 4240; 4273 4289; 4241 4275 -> -0.023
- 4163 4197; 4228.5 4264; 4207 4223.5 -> -0.021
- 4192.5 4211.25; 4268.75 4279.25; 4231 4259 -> -0.046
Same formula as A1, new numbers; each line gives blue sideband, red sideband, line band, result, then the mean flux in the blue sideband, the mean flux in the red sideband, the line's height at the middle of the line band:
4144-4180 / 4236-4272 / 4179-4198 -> -0.007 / 19.4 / 19.8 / 19.5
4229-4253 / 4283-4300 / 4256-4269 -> -0.057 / 19.7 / 18.1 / 19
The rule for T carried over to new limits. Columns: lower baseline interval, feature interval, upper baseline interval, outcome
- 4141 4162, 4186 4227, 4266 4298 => -0.8 Angstrom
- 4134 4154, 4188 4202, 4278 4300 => -0.4 Angstrom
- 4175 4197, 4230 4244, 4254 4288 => -0.4 Angstrom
